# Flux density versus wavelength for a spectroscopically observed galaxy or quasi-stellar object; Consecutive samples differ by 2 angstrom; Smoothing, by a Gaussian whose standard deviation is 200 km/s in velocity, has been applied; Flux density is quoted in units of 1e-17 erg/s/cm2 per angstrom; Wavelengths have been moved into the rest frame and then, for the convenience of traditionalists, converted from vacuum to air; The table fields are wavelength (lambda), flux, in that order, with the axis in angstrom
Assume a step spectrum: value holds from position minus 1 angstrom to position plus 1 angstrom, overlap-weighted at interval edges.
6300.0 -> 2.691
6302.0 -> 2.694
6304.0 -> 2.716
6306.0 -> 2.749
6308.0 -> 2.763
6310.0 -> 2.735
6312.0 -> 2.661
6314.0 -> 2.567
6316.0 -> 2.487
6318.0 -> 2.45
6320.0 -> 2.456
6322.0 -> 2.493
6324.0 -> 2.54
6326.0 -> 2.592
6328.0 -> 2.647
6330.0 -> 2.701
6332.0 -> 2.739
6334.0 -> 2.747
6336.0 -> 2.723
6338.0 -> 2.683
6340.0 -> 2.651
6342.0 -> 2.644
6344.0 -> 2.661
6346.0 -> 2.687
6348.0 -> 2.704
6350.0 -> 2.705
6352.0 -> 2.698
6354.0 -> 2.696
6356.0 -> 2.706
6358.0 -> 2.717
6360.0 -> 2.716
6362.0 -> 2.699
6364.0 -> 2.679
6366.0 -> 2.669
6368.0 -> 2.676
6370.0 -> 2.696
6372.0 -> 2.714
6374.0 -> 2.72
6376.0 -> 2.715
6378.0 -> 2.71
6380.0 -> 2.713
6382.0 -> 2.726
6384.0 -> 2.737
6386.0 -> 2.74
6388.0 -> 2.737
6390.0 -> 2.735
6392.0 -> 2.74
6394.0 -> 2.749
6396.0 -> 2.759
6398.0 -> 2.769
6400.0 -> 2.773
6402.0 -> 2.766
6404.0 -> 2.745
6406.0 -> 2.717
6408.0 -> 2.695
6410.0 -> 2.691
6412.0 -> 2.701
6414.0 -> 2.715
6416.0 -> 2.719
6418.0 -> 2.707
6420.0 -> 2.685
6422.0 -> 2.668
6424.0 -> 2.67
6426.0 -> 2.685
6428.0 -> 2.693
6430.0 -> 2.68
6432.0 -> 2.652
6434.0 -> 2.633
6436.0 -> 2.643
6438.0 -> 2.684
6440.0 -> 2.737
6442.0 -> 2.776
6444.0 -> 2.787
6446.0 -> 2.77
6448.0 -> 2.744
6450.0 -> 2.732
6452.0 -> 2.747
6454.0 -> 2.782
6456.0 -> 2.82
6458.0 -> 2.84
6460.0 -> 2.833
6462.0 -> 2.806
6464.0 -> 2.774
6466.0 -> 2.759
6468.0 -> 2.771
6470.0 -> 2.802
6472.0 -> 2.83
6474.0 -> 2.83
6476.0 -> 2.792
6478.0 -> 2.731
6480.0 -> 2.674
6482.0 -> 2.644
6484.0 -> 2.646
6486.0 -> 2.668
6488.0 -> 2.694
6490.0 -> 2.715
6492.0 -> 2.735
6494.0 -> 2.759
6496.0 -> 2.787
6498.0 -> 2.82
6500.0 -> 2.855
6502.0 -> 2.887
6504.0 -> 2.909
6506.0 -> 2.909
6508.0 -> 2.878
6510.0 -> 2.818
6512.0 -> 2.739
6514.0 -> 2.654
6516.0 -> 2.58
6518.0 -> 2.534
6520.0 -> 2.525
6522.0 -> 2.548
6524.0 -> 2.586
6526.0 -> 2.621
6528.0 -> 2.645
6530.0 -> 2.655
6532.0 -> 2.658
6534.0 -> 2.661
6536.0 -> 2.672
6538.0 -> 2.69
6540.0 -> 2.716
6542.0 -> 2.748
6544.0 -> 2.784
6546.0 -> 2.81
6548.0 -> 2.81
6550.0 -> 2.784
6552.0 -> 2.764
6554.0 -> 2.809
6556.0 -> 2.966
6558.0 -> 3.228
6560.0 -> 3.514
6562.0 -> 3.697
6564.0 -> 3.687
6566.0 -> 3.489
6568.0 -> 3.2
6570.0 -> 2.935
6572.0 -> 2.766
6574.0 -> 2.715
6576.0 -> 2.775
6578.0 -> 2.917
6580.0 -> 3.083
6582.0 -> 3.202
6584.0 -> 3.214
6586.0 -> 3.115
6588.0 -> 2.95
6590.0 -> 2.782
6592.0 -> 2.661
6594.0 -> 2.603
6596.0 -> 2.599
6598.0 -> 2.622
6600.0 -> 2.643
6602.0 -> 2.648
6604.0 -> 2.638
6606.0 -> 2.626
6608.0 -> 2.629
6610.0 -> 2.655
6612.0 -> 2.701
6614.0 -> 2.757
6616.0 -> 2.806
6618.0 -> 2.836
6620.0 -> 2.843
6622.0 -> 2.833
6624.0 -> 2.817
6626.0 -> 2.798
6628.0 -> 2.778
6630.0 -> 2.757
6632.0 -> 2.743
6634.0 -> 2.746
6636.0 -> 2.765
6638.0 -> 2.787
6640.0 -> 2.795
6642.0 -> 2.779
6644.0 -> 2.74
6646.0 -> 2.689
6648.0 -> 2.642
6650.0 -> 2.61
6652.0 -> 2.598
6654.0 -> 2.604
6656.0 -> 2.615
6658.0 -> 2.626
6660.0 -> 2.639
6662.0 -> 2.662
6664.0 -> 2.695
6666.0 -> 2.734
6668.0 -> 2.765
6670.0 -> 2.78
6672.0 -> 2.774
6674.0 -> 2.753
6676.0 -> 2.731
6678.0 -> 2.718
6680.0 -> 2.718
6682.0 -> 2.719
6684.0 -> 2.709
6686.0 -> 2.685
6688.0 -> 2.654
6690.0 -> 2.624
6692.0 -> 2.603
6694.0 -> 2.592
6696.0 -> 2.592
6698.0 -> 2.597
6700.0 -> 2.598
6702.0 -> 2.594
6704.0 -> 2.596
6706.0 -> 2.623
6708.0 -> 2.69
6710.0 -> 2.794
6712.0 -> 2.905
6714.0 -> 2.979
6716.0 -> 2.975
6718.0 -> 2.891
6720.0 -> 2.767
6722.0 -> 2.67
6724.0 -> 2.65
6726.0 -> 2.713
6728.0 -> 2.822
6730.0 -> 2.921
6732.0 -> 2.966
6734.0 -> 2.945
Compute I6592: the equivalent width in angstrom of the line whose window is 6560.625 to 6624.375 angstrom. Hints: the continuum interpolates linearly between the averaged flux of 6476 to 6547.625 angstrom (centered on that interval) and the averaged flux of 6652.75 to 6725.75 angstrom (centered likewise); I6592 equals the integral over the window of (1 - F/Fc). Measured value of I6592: -4.3 angstrom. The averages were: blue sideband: 2.71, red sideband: 2.7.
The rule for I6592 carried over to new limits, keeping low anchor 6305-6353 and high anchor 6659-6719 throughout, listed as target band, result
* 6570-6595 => -1.9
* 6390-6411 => -0.6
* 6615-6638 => -0.8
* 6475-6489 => -0.1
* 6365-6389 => -0.5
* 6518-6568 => -3.6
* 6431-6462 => -0.9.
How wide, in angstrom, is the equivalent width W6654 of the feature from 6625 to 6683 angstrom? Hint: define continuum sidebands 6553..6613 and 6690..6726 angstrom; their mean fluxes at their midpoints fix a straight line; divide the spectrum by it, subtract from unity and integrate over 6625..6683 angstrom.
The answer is 1.89 angstrom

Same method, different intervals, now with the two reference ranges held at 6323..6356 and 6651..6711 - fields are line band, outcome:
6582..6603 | -1.0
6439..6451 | -0.4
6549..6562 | -1.9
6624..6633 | -0.3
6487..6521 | -1.0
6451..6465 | -0.7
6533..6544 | -0.1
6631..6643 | -0.4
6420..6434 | 0.0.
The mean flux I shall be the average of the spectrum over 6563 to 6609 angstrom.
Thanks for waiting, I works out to 2.89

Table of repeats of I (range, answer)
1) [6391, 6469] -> 2.73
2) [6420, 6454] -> 2.71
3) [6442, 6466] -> 2.78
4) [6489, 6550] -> 2.72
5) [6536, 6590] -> 3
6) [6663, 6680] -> 2.74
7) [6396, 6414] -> 2.73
